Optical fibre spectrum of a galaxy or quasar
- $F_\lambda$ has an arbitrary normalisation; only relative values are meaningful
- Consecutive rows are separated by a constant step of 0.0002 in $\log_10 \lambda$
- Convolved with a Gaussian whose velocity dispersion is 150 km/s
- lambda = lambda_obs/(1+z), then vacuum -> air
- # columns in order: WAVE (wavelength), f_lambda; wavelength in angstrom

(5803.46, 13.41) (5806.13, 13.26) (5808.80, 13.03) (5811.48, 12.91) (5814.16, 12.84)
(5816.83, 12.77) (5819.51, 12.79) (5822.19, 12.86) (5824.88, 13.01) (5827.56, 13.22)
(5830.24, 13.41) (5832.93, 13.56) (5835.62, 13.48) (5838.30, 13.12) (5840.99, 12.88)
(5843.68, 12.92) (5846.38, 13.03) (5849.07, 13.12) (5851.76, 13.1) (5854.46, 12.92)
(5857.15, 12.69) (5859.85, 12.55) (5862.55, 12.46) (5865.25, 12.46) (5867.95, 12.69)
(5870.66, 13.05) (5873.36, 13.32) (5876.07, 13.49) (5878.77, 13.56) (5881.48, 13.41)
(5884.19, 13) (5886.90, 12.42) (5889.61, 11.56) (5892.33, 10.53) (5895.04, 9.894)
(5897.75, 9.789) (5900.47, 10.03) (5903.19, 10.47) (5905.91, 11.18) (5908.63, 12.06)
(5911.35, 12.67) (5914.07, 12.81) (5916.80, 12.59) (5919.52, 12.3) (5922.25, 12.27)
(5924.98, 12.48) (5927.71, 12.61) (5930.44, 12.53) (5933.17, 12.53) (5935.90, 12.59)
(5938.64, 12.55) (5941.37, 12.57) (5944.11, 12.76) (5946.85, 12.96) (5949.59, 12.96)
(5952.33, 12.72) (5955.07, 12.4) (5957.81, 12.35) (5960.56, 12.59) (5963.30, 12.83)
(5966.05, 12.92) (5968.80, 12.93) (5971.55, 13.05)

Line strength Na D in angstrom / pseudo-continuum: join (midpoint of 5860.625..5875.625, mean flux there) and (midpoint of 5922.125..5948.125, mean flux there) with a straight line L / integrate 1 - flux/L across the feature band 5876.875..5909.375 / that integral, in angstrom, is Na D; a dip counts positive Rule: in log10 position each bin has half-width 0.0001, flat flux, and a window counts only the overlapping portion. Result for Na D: 3.1 angstrom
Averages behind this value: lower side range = 12.8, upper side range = 12.6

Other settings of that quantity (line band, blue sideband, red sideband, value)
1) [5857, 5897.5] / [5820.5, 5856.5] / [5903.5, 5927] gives 0.89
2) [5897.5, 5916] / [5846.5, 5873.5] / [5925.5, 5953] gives 1.91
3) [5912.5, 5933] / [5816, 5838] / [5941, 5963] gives 0.43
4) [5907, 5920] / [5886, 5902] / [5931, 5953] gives -1.12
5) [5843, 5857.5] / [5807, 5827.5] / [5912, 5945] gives -0.20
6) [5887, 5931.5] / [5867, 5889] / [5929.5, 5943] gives 4.03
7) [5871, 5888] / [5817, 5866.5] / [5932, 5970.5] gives -0.43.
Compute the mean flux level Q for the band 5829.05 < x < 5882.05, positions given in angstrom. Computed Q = 13.1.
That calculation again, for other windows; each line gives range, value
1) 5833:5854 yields 13.1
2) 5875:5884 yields 13.4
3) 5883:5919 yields 11.5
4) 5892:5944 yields 11.9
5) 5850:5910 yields 12.1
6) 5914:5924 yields 12.4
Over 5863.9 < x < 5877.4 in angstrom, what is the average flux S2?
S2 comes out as 13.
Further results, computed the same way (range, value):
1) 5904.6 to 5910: 11.6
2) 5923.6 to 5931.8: 12.5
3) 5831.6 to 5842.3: 13.3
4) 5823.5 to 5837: 13.3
